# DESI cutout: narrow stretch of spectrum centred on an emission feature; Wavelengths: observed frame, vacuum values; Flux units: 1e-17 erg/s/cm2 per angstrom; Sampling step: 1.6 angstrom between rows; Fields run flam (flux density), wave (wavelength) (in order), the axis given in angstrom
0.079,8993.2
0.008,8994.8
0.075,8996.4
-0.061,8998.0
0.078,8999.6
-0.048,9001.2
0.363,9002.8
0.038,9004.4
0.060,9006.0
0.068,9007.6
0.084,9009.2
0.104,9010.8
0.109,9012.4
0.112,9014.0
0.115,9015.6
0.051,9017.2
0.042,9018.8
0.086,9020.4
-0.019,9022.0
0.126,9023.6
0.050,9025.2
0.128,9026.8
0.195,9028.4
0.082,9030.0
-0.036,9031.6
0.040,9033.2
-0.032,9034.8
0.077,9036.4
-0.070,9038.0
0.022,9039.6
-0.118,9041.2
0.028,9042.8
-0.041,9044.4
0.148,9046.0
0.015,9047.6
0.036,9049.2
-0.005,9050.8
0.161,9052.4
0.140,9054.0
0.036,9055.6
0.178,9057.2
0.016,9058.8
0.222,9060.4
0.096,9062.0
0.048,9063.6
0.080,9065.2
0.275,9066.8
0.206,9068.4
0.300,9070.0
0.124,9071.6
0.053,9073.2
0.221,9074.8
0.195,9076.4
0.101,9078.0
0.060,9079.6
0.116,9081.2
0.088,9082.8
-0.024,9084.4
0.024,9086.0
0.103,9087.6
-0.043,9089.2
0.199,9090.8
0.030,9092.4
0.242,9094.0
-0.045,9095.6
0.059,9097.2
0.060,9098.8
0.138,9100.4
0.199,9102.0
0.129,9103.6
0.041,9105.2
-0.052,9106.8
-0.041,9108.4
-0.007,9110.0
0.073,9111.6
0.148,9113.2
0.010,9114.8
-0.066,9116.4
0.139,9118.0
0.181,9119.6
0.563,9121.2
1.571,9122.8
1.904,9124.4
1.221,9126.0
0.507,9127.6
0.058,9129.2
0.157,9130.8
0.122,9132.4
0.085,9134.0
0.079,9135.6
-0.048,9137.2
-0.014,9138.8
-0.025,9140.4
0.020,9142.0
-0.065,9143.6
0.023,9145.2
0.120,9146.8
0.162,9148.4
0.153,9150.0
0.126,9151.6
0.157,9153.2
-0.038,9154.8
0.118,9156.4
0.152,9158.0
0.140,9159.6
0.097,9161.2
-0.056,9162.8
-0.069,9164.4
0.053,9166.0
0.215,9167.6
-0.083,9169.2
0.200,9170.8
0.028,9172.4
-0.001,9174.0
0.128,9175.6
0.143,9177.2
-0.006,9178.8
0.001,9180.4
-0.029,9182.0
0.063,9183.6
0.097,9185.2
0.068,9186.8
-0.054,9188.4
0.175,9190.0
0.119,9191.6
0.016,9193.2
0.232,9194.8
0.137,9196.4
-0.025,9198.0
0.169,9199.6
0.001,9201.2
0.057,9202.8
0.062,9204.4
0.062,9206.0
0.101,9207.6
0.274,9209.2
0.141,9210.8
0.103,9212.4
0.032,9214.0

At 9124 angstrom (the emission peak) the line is H-beta 4861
